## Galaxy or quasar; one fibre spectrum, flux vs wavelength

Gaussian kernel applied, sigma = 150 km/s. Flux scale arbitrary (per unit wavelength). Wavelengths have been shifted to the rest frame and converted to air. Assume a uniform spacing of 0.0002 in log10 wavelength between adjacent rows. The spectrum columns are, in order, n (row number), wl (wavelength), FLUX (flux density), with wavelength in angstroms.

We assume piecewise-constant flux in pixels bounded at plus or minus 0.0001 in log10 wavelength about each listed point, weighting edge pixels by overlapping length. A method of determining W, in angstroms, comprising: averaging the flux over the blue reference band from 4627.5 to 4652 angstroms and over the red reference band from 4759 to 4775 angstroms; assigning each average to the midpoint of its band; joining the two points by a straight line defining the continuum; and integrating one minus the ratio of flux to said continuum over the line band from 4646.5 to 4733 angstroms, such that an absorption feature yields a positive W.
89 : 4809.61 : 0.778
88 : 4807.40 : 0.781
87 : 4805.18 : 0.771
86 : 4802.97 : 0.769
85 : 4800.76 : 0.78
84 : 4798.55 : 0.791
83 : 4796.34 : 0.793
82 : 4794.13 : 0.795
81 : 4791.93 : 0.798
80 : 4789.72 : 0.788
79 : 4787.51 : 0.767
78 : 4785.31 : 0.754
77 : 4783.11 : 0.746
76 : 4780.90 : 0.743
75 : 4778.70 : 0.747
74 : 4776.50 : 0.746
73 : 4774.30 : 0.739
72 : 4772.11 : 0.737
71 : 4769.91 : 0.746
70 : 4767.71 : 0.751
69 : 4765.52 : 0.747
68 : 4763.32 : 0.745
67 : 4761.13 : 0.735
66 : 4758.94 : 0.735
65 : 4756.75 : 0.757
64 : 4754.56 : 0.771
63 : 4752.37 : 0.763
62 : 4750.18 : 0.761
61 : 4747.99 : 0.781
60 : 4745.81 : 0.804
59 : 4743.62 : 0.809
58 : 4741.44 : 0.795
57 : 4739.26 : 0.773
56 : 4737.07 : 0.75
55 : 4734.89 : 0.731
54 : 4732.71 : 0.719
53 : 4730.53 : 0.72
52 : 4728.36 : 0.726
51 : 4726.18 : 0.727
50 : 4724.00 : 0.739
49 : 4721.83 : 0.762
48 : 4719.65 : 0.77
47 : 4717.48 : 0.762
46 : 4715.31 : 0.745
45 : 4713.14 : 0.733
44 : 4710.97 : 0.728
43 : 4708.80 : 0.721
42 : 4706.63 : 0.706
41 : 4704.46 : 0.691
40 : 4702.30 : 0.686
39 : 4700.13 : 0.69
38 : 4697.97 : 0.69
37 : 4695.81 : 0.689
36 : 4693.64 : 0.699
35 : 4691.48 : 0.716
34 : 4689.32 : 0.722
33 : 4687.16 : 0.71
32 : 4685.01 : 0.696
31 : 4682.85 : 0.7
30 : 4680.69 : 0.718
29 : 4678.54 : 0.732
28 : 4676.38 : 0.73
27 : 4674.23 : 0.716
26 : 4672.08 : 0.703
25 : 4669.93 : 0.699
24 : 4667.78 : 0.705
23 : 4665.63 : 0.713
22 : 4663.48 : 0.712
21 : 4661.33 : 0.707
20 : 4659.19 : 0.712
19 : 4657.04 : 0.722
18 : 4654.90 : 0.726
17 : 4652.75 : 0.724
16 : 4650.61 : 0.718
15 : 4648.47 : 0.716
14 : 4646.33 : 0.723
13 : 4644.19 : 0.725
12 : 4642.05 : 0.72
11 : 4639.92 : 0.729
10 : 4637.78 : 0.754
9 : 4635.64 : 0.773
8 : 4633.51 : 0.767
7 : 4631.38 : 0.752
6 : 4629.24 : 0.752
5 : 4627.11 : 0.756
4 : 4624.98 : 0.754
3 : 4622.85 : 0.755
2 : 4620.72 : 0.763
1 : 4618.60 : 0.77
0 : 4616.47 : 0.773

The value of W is 2.7 angstroms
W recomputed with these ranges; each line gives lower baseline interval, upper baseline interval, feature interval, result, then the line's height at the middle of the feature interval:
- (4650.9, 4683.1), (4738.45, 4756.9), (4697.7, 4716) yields 0.91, 0.747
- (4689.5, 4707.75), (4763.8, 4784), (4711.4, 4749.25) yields -2.01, 0.717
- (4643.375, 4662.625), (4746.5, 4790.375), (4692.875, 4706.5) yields 0.76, 0.733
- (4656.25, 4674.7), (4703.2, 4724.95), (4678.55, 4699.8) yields 0.49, 0.722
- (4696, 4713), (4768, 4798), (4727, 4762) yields -1.20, 0.733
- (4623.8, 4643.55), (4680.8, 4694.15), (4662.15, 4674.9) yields 0.27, 0.723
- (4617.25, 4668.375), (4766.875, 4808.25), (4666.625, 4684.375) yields 0.72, 0.742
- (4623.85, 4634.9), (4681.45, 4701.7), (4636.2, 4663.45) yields 0.55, 0.738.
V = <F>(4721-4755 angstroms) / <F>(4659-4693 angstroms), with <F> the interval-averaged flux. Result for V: 1.06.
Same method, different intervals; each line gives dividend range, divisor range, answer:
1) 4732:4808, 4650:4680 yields 1.07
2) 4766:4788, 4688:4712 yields 1.06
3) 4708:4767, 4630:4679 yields 1.04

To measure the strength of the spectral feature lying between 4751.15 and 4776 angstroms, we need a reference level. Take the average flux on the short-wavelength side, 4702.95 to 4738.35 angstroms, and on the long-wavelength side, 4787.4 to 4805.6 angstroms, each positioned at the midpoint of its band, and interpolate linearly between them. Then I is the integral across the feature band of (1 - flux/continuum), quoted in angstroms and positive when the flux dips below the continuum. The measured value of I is 0.5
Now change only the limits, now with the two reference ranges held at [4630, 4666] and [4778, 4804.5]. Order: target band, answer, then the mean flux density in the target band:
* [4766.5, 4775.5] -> 0.3 angstroms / 0.744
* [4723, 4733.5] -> 0.4 angstroms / 0.726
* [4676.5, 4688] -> 0.4 angstroms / 0.713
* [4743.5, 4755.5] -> -0.3 angstroms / 0.779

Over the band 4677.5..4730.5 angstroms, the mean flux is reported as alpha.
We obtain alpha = 0.719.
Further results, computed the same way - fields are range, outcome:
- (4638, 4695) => 0.716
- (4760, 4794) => 0.754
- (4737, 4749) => 0.788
